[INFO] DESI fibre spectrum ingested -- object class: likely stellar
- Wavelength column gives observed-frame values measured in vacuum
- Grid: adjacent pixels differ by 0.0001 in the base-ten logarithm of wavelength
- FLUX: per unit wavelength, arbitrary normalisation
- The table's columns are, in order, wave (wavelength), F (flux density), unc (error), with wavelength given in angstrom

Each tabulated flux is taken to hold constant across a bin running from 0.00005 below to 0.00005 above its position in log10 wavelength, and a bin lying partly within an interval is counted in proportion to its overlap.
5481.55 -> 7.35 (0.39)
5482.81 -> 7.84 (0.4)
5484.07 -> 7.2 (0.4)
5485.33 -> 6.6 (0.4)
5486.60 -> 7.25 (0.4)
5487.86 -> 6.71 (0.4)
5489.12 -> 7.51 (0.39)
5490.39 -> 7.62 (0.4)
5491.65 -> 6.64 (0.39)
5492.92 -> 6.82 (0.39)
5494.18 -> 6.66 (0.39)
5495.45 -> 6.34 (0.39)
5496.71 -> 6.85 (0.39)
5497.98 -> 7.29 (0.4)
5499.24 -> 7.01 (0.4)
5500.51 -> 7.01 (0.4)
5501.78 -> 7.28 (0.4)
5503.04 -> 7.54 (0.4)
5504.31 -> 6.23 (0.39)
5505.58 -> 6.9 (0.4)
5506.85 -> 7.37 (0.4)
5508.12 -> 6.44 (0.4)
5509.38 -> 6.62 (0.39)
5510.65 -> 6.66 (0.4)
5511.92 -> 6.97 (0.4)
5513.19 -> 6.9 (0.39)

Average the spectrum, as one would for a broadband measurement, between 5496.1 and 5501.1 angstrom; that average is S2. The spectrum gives 7.04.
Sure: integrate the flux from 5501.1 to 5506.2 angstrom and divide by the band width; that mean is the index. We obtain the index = 6.99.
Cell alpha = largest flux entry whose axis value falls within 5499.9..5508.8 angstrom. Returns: 7.54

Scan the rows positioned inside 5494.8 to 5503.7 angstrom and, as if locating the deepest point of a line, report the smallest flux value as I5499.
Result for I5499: 6.34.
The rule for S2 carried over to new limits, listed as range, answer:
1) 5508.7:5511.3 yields 6.65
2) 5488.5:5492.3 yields 7.24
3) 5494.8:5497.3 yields 6.59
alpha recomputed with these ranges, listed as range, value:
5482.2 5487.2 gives 7.84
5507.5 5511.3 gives 6.66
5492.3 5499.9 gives 7.29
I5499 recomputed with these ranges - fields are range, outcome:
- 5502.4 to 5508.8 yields 6.23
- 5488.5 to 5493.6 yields 6.64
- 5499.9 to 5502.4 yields 7.01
